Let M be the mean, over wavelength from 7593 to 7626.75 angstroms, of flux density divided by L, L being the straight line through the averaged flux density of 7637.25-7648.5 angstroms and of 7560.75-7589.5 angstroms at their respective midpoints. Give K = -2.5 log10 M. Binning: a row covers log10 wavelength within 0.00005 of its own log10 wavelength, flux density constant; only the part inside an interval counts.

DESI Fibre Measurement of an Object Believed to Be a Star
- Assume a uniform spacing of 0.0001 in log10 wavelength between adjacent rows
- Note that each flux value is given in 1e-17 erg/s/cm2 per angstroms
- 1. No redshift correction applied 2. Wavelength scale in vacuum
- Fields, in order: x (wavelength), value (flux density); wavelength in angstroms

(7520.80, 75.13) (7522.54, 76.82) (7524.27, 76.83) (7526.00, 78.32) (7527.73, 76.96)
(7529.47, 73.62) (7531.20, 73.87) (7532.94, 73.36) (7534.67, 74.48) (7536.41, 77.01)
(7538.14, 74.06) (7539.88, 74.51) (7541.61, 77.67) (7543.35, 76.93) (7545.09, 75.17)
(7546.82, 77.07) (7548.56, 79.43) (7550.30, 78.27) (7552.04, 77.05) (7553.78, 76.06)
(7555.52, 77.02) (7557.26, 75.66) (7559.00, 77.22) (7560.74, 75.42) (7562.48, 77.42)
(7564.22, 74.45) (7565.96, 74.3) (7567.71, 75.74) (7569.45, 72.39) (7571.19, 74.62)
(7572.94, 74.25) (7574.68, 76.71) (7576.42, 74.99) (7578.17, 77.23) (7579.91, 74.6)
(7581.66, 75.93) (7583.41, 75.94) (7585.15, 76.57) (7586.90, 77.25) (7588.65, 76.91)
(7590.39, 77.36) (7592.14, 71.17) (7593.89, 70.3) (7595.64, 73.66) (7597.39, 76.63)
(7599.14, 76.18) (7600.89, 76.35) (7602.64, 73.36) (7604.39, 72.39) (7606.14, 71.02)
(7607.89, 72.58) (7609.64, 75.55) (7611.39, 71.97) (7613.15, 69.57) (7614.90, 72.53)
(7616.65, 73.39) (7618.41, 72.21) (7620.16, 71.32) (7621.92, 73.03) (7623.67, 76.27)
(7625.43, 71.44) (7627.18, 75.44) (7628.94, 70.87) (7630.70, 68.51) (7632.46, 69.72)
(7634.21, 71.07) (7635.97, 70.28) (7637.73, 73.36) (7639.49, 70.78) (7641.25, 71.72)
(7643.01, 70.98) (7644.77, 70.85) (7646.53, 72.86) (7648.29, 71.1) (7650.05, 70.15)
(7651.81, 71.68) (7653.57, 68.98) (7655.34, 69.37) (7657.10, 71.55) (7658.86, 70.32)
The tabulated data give 0.01 mag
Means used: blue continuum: 75.6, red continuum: 71.6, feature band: 73.2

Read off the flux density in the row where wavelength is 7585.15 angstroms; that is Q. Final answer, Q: 76.57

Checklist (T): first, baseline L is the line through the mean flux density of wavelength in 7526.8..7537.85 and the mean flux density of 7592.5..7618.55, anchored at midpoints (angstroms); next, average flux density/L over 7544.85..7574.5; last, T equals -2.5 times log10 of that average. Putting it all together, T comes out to -0.026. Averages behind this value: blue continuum 74.9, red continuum 73.2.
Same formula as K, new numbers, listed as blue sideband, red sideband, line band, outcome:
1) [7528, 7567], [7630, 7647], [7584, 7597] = -0.02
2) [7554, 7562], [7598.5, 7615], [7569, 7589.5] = -0.01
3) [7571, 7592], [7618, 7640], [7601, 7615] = 0.02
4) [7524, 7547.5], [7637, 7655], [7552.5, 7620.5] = -0.01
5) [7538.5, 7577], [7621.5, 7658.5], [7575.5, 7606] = -0.01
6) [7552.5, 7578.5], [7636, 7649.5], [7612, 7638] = 0.01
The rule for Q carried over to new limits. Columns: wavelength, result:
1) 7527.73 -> 76.96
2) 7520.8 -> 75.13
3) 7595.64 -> 73.66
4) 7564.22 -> 74.45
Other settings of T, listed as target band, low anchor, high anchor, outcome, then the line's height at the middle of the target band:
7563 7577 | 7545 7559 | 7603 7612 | 0.01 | 75.7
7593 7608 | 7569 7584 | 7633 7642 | 0.00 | 73.7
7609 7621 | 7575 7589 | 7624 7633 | 0.01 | 72.8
